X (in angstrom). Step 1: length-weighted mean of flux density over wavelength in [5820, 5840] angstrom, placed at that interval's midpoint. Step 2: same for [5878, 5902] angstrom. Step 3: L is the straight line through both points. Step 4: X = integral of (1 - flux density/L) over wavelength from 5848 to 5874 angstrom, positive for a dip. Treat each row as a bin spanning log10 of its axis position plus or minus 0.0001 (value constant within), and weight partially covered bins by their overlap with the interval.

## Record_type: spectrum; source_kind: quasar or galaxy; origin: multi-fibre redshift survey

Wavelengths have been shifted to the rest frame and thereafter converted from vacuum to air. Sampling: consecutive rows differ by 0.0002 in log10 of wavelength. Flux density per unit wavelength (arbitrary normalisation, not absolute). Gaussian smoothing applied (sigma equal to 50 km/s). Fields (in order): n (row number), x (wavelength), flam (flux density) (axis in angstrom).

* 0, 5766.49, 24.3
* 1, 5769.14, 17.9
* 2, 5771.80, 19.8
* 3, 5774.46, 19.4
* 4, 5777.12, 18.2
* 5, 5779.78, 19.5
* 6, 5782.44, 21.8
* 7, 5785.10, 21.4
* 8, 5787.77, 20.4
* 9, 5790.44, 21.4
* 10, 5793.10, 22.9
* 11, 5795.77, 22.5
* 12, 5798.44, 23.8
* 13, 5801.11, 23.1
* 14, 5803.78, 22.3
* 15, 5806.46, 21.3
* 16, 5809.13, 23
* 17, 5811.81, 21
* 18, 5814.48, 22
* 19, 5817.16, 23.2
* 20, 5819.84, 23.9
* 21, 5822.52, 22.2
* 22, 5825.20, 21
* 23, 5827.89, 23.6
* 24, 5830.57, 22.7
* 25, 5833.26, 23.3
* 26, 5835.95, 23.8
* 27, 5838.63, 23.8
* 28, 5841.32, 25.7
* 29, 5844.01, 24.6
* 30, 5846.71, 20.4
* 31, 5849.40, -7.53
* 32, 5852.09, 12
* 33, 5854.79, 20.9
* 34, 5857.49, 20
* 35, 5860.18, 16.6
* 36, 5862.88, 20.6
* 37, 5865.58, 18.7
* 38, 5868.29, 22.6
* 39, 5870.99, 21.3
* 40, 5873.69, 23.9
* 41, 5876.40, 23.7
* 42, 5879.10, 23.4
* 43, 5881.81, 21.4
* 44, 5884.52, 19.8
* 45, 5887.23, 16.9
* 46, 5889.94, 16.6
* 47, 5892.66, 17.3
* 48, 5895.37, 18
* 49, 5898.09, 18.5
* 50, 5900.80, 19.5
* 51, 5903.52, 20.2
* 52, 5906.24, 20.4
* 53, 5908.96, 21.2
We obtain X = 5.1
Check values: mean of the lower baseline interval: 23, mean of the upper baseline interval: 19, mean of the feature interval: 16.6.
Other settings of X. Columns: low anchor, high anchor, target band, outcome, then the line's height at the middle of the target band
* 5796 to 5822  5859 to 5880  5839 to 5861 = 4.9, 21.8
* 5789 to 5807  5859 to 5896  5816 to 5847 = -2.6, 21.5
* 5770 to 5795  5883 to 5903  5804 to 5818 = -1.5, 19.9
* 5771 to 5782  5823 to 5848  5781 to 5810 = -2.2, 20.6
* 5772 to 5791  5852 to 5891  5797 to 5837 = -4.9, 20.2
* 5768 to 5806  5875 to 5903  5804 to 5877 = -1.4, 20.3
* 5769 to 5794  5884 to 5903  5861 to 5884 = -4.0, 18.5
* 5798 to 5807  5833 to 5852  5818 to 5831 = -1.5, 20.3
